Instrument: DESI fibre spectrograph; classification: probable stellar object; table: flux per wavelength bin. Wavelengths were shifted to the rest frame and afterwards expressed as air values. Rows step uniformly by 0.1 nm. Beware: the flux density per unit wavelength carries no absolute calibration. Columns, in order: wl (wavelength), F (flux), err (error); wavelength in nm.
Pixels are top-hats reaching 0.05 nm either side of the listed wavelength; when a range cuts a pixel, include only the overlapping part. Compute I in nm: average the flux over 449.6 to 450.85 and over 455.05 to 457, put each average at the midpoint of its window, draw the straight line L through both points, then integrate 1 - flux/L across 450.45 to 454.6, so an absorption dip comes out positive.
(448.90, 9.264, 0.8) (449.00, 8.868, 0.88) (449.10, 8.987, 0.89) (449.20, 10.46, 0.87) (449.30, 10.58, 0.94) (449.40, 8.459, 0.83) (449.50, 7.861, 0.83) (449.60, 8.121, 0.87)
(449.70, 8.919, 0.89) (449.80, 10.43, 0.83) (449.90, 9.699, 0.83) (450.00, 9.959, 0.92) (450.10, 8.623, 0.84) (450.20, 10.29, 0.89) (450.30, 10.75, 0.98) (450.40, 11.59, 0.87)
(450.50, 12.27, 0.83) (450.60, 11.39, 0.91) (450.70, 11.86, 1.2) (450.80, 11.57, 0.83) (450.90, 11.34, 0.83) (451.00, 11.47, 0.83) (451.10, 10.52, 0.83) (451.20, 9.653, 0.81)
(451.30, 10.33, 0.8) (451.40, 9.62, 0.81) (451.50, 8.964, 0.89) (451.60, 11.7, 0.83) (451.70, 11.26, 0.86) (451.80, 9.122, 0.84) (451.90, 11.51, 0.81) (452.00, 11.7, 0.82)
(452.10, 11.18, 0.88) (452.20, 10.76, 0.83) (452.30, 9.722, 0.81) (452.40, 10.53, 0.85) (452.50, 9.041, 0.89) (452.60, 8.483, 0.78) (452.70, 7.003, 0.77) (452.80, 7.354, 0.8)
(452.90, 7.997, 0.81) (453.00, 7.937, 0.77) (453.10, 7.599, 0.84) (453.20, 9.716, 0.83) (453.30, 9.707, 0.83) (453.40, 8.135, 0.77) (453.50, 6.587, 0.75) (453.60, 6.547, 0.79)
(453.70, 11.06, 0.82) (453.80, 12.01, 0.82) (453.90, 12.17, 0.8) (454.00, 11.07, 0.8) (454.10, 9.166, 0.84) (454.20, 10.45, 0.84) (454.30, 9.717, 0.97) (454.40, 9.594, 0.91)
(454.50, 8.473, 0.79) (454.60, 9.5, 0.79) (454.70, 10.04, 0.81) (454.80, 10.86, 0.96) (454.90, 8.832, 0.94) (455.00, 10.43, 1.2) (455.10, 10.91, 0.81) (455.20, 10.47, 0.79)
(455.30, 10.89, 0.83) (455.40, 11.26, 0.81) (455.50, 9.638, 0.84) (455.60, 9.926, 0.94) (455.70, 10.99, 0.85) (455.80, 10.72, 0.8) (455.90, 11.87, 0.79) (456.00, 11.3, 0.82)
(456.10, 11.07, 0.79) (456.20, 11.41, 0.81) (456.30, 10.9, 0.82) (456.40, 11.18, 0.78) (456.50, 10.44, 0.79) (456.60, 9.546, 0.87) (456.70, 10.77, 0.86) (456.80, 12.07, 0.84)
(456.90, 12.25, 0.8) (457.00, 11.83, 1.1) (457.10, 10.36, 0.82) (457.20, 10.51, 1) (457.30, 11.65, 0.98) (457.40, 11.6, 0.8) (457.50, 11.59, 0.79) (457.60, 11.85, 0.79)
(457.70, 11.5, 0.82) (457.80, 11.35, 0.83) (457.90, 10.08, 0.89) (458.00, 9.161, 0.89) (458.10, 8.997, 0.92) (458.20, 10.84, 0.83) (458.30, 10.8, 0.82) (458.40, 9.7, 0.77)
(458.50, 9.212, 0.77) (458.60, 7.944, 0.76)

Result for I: 0.30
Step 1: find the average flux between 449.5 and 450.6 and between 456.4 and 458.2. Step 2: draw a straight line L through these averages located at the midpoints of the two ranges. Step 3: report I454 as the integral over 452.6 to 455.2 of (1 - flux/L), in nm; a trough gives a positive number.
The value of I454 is 0.29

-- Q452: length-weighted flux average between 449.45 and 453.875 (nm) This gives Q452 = 9.83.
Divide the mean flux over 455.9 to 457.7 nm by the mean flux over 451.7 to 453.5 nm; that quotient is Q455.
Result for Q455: 1.21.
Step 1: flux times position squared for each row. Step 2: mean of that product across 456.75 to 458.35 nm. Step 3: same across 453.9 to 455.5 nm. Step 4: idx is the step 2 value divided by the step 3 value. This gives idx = 1.10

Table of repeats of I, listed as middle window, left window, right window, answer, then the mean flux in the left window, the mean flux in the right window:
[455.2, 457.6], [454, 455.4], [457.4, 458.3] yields -0.14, 10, 10.7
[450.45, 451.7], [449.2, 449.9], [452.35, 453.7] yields -0.30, 9.21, 8.31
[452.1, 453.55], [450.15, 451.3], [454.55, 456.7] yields 0.29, 11.1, 10.6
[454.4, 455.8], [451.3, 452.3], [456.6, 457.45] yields 0.11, 10.6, 11.3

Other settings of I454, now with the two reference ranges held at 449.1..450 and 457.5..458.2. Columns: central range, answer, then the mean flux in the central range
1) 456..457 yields -0.07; 11.1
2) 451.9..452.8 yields 0.00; 9.76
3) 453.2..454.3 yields 0.03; 9.69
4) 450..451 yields -0.16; 11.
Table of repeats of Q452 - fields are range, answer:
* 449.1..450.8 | 10.1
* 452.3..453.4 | 8.57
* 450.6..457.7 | 10.3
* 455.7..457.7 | 11.2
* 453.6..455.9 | 10.3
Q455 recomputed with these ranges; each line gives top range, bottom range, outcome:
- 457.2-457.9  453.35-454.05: 1.18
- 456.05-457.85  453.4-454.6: 1.16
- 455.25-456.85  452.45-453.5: 1.32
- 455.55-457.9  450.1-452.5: 1.04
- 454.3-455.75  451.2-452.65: 0.99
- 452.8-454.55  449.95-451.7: 0.86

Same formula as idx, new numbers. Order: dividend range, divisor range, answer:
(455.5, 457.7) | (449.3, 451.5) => 1.12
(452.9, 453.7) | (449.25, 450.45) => 0.87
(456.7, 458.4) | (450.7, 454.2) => 1.14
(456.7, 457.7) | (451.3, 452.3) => 1.11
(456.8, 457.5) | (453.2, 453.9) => 1.25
